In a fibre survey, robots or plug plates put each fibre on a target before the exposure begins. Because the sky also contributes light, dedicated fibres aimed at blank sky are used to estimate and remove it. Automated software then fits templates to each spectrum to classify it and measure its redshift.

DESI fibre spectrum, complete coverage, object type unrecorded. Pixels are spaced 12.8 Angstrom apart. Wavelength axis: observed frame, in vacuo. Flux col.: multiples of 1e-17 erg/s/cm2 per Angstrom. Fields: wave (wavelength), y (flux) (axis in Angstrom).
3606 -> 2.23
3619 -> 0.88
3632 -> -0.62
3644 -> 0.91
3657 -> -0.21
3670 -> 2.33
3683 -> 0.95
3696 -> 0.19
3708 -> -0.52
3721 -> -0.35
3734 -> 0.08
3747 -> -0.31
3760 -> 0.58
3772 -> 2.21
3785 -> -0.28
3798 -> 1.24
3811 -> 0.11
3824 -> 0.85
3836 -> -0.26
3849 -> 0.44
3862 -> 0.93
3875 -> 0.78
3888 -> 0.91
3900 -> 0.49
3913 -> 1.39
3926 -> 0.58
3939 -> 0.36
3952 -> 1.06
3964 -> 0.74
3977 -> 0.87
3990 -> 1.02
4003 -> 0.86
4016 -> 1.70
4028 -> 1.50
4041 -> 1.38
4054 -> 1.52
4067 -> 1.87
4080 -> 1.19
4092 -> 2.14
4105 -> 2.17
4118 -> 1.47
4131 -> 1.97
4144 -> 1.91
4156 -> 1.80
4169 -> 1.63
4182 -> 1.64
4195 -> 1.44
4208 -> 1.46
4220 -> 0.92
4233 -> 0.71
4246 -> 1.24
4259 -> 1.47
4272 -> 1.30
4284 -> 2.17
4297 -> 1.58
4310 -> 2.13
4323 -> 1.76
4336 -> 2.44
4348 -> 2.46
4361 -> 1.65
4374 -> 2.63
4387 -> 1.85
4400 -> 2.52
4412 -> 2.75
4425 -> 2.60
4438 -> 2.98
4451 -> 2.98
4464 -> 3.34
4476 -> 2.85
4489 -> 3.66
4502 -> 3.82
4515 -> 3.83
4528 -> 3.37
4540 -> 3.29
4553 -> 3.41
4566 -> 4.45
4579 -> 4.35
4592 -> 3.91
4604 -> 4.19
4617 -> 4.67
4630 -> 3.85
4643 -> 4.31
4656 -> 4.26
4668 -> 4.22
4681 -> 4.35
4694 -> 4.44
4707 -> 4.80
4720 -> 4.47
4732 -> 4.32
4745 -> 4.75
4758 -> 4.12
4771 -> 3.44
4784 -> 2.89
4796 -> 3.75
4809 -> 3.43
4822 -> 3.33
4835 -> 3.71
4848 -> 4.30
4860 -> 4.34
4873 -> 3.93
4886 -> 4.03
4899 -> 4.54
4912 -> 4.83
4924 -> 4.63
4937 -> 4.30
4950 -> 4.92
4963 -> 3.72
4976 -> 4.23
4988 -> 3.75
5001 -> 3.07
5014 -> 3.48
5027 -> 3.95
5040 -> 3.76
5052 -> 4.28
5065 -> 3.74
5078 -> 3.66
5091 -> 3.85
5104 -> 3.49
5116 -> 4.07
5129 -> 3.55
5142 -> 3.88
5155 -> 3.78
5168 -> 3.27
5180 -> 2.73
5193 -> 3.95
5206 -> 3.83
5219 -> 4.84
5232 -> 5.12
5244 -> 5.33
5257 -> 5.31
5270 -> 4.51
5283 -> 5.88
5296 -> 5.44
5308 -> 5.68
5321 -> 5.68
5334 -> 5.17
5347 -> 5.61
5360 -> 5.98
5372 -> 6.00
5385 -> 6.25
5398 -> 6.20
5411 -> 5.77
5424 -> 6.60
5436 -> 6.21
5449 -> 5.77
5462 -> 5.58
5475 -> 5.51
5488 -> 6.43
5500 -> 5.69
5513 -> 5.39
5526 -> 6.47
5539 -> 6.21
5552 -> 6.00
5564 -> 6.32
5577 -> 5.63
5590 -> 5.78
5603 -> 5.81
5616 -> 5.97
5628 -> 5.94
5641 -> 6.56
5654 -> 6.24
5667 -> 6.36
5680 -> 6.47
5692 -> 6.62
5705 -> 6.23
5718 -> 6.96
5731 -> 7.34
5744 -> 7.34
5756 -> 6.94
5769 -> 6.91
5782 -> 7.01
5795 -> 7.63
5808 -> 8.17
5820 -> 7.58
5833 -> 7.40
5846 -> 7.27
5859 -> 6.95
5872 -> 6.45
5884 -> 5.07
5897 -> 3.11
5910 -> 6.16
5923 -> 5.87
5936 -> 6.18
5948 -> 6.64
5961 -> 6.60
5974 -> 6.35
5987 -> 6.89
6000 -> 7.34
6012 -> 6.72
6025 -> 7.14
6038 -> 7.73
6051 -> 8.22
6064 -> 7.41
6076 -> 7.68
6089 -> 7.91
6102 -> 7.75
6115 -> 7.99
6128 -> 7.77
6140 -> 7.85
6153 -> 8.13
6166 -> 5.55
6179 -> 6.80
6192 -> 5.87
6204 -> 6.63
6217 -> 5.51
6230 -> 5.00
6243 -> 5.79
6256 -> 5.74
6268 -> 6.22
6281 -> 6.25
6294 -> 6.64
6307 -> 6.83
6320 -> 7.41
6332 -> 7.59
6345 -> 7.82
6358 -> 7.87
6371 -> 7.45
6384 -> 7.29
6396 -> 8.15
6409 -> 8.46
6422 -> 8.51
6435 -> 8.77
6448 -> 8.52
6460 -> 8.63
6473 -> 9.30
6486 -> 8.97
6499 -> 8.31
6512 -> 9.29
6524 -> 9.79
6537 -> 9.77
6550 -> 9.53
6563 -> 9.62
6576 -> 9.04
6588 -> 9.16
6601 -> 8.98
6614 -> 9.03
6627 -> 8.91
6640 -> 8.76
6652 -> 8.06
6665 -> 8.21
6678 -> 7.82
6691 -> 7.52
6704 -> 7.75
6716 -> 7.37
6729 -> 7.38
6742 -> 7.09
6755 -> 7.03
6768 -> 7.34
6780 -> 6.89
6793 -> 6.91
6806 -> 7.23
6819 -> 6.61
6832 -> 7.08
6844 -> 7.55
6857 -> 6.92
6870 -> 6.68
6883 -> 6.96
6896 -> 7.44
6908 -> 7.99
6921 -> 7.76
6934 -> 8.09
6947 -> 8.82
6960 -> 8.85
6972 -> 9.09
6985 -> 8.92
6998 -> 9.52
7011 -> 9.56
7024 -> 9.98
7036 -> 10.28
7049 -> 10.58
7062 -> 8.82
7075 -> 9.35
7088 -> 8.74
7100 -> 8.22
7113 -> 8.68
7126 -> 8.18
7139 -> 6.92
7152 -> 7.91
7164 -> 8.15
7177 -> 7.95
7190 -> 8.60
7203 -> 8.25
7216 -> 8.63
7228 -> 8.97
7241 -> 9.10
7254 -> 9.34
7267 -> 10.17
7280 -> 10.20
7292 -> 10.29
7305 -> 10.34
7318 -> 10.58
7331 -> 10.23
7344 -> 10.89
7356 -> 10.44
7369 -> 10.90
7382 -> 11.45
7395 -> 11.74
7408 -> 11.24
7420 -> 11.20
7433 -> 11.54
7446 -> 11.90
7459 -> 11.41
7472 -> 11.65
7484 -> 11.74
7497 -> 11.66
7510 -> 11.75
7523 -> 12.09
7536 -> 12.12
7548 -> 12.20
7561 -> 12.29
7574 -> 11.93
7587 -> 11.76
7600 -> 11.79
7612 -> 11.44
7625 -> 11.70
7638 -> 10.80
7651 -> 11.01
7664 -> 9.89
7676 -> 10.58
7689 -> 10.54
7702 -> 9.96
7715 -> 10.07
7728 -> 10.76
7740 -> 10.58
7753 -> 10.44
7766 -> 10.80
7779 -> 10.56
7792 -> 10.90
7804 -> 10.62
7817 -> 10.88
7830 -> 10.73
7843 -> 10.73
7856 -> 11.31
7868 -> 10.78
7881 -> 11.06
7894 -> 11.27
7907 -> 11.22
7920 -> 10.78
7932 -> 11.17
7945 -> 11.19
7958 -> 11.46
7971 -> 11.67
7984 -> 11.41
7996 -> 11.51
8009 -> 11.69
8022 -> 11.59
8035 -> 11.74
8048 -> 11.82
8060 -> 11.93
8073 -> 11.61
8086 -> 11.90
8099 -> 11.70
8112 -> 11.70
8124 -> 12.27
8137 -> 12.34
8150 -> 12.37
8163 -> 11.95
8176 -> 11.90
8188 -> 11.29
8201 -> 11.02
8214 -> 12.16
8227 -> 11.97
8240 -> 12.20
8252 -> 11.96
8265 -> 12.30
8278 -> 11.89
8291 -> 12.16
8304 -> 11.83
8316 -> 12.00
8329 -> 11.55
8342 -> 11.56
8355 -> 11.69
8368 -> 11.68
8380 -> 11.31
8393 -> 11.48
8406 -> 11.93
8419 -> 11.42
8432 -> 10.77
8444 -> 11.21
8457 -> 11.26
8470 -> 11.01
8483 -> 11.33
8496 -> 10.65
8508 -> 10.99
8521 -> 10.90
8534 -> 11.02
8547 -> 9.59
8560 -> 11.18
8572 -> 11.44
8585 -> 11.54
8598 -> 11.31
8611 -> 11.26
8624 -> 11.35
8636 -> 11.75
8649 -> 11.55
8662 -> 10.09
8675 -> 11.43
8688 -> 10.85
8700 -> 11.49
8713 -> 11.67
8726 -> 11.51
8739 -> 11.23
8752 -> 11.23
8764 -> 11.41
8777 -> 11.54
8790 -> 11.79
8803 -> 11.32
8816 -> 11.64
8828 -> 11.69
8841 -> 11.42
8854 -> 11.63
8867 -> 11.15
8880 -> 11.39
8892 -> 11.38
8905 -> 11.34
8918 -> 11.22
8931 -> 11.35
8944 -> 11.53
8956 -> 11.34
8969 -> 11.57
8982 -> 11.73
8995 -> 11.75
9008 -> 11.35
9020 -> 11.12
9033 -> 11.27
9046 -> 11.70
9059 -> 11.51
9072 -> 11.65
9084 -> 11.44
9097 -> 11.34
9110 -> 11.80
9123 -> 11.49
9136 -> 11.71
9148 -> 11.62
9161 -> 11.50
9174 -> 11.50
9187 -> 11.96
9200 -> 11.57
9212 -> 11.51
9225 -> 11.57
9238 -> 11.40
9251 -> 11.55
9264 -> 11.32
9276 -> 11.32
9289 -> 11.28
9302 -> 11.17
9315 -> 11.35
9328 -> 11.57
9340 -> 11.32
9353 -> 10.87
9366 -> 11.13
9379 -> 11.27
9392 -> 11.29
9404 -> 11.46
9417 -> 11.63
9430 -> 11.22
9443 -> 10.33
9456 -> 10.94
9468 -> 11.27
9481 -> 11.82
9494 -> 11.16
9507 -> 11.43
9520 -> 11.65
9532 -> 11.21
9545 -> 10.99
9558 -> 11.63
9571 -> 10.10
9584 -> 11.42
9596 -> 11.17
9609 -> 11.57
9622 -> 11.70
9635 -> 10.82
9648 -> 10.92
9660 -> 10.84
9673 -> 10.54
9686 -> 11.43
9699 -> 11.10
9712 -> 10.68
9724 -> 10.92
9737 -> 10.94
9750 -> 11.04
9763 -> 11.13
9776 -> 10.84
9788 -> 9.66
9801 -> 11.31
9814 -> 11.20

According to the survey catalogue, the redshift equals 0.000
